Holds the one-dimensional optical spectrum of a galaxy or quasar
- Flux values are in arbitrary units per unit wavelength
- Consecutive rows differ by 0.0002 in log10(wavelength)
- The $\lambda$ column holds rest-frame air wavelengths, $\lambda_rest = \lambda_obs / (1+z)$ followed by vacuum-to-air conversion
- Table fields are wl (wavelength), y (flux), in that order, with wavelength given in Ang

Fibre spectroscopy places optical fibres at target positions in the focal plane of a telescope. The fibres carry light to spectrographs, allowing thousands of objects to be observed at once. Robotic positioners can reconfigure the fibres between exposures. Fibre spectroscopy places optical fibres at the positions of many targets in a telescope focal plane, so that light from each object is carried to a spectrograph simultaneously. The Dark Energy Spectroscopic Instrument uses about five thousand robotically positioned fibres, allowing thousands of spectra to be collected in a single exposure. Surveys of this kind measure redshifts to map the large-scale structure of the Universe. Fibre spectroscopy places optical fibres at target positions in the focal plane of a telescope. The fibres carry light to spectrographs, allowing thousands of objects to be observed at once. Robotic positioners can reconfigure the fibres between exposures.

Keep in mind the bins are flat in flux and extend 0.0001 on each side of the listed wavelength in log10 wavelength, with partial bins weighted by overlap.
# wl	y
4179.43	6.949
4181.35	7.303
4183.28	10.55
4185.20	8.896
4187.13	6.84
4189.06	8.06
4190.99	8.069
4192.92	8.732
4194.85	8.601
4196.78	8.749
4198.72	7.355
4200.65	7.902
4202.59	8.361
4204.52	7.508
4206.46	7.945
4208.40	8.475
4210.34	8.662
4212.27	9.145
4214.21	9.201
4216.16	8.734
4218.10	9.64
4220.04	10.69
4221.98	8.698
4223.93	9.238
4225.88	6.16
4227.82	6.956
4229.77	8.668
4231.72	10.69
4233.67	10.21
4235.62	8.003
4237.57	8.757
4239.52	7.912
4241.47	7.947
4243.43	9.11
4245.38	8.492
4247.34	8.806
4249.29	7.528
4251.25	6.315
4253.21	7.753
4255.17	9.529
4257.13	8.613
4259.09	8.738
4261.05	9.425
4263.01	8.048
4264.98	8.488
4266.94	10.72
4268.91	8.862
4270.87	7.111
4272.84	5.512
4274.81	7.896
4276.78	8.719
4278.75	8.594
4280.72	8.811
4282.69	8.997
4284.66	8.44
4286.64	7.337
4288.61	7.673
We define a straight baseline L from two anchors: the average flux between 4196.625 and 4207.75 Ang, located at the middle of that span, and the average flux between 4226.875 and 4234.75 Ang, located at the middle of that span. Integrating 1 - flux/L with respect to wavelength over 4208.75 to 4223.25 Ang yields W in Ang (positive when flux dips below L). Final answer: -1.2 Ang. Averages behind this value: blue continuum 7.92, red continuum 9.12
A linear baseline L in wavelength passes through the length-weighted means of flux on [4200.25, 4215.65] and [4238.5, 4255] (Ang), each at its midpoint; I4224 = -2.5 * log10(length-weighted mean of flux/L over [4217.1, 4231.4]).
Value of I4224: -0.051 mag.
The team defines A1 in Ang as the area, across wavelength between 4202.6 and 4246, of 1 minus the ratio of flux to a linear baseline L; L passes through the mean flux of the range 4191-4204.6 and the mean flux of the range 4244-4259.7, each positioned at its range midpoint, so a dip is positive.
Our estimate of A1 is -2.4 Ang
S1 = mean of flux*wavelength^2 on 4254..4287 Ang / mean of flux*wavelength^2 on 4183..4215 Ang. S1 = 1.0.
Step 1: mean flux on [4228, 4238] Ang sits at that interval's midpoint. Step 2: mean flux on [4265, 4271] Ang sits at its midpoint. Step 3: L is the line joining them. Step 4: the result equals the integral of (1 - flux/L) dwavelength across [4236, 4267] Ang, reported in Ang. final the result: 2.3 Ang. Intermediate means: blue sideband 9.11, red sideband 9.1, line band 8.44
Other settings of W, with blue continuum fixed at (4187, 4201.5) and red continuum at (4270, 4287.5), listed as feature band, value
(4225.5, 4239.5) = -0.9 Ang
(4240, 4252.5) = 0.0 Ang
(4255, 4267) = -1.4 Ang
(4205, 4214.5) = -0.6 Ang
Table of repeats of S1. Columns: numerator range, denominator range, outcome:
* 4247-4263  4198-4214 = 1.03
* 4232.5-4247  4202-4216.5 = 1.03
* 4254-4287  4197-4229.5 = 1.03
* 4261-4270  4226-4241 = 1.07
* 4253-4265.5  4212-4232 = 1.01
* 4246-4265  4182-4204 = 1.03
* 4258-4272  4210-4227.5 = 1.01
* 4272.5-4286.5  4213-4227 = 0.95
